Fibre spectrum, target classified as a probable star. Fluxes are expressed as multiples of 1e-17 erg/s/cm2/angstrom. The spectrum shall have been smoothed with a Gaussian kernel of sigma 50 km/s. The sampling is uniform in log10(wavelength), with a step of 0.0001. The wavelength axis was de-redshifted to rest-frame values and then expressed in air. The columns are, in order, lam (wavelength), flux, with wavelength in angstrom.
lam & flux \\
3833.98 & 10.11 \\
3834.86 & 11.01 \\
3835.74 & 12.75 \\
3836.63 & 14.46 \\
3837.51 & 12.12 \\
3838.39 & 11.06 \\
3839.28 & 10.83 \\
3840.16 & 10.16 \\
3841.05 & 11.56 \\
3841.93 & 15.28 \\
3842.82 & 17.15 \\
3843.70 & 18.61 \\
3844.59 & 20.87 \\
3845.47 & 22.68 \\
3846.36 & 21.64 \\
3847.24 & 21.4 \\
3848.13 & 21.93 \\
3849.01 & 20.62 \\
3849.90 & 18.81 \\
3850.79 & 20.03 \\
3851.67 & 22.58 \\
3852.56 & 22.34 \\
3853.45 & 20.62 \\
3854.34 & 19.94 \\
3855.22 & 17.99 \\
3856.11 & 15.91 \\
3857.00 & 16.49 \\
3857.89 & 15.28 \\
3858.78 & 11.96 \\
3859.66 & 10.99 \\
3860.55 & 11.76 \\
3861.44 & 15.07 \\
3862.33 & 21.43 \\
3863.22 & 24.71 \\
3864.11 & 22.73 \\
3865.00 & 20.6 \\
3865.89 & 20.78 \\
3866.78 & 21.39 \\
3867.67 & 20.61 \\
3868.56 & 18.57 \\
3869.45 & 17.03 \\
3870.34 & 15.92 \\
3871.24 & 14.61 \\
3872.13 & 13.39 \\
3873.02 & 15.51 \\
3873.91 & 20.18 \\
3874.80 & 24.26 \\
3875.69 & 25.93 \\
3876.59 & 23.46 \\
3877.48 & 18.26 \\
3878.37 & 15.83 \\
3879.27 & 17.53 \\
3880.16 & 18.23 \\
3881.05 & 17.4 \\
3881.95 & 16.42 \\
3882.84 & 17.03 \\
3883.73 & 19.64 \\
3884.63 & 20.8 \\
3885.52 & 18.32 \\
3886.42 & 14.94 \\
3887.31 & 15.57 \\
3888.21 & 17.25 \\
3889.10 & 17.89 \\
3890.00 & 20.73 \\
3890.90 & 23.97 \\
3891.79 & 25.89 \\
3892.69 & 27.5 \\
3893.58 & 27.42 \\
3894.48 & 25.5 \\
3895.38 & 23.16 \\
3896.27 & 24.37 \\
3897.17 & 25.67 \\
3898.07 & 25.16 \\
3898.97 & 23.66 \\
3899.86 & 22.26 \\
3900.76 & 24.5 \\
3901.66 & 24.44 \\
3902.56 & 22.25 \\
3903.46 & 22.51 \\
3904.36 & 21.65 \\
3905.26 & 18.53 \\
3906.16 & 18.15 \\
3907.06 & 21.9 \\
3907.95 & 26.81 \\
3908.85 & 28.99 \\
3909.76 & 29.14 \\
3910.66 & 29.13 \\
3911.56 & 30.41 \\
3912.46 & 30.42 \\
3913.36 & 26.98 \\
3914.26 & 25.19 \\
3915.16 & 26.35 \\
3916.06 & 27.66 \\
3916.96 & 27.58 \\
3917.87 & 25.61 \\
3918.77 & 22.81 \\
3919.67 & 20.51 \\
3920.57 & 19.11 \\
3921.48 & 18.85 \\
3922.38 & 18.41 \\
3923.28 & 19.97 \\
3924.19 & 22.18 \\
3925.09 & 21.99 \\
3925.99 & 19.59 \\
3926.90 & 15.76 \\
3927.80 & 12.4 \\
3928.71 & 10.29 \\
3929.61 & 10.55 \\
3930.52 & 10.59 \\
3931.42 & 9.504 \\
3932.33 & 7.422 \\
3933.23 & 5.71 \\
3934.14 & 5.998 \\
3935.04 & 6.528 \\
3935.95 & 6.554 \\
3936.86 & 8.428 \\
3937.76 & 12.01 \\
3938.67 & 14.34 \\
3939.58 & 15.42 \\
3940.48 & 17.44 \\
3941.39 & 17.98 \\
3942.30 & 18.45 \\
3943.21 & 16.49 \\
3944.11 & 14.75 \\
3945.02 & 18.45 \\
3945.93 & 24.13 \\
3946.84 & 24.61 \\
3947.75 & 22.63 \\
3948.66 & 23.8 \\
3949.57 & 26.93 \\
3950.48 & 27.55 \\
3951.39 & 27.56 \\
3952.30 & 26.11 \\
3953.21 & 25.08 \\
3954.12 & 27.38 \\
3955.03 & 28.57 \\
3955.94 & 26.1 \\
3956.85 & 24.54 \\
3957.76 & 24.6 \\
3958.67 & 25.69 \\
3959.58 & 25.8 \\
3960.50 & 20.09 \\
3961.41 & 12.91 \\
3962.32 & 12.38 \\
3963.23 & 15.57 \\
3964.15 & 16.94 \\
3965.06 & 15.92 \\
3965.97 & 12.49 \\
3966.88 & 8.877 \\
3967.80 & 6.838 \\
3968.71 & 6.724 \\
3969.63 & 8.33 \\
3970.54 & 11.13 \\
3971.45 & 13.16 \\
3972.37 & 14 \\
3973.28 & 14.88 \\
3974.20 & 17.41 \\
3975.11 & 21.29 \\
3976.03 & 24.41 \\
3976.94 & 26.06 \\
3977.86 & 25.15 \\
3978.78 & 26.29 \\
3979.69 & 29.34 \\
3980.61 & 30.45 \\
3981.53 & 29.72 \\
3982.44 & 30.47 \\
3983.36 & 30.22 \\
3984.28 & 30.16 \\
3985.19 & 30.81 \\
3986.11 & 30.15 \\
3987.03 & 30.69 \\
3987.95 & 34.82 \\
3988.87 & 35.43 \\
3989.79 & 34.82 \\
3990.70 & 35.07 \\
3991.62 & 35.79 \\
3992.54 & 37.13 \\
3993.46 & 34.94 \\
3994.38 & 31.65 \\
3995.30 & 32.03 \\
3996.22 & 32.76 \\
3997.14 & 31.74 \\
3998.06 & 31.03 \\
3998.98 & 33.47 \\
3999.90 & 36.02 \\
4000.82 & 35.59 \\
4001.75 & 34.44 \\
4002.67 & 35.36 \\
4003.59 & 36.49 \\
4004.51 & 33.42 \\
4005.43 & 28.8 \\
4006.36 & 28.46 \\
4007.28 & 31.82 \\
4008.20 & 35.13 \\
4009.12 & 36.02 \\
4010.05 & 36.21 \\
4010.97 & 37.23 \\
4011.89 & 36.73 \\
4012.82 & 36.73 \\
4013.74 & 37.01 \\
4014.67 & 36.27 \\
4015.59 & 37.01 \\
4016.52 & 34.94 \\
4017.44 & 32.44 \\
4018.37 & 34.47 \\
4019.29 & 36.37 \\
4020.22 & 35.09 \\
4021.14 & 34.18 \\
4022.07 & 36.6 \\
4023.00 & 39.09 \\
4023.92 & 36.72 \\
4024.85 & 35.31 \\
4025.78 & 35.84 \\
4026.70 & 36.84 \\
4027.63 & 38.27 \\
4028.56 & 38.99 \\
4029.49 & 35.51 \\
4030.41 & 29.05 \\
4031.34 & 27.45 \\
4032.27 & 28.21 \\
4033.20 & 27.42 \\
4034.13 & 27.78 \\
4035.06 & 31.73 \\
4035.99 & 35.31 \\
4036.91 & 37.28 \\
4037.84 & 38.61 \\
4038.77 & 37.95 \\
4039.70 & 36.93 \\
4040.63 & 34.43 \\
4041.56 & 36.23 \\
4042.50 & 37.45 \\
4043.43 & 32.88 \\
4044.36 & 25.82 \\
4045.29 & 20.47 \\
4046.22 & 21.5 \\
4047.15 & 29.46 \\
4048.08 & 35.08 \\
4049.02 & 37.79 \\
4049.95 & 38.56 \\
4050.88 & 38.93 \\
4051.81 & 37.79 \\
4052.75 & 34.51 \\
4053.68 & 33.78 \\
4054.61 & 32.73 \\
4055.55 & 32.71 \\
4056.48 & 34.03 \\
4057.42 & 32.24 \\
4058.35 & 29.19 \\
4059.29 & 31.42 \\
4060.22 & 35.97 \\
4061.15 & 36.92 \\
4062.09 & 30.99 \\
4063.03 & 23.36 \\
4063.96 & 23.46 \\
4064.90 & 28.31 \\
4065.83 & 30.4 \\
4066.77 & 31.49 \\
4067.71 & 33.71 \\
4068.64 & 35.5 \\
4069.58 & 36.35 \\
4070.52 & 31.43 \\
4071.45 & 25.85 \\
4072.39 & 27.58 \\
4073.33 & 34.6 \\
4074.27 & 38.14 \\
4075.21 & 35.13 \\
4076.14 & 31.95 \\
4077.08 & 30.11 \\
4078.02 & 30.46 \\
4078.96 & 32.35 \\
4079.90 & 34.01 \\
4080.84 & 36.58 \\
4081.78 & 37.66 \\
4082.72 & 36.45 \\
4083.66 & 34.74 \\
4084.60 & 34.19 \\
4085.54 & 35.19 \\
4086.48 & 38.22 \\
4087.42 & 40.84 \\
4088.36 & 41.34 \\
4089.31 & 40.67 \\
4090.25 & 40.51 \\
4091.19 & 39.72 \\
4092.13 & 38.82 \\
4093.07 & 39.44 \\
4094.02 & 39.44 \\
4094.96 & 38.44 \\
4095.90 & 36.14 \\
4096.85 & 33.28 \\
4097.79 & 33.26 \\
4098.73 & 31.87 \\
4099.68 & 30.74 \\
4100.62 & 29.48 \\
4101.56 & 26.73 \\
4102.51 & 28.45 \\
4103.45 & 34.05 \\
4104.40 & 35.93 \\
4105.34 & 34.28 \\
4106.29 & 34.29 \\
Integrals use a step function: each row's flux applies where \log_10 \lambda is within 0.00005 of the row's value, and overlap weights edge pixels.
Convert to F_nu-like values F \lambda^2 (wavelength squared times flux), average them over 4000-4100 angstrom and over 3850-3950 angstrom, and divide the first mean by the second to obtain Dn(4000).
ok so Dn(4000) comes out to 1.88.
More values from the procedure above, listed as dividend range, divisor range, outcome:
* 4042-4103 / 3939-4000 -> 1.47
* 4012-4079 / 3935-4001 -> 1.48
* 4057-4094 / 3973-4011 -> 1.13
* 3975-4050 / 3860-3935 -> 1.73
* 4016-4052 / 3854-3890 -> 2.04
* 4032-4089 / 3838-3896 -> 1.94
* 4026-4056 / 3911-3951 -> 1.92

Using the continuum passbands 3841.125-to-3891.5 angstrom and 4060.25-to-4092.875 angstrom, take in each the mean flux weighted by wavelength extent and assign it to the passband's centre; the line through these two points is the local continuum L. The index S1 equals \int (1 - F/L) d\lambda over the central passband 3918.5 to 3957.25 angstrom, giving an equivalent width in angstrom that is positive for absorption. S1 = 9.9 angstrom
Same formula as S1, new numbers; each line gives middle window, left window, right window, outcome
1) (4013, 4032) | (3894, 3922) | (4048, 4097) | -2.3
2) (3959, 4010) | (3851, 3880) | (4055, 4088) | 1.5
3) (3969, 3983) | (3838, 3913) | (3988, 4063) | 3.9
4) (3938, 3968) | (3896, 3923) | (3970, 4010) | 7.7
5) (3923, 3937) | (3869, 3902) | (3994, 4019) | 7.3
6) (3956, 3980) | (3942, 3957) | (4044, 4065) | 7.0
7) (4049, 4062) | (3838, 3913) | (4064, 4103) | -0.9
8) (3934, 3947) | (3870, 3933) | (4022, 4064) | 5.1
